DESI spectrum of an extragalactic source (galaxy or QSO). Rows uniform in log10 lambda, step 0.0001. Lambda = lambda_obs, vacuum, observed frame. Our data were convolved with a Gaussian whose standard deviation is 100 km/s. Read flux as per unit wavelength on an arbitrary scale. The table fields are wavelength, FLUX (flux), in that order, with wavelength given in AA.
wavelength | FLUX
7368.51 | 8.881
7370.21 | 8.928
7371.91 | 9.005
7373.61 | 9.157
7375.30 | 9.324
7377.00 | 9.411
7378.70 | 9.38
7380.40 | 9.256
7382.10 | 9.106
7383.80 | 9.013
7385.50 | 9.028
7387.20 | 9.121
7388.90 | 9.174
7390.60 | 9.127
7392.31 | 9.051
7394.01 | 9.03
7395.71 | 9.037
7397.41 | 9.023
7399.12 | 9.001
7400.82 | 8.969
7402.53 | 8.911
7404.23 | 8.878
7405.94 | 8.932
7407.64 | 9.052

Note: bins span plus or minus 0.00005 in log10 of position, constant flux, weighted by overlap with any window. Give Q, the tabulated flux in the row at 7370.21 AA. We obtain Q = 8.928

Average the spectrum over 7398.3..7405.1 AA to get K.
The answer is 8.94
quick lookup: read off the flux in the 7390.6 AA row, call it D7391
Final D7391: 9.127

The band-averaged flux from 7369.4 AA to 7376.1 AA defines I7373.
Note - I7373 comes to 9.11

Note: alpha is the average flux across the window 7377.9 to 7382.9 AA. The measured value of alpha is 9.25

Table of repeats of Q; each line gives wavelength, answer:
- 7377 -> 9.411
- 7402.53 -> 8.911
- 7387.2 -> 9.121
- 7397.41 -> 9.023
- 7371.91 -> 9.005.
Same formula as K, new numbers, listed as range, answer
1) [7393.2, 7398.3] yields 9.03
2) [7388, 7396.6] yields 9.09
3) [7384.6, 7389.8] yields 9.11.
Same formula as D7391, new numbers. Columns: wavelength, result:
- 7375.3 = 9.324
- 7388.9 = 9.174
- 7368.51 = 8.881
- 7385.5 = 9.028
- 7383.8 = 9.013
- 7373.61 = 9.157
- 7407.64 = 9.052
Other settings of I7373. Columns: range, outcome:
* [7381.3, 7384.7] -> 9.06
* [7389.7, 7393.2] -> 9.08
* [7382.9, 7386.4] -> 9.03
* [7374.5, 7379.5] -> 9.37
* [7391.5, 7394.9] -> 9.05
